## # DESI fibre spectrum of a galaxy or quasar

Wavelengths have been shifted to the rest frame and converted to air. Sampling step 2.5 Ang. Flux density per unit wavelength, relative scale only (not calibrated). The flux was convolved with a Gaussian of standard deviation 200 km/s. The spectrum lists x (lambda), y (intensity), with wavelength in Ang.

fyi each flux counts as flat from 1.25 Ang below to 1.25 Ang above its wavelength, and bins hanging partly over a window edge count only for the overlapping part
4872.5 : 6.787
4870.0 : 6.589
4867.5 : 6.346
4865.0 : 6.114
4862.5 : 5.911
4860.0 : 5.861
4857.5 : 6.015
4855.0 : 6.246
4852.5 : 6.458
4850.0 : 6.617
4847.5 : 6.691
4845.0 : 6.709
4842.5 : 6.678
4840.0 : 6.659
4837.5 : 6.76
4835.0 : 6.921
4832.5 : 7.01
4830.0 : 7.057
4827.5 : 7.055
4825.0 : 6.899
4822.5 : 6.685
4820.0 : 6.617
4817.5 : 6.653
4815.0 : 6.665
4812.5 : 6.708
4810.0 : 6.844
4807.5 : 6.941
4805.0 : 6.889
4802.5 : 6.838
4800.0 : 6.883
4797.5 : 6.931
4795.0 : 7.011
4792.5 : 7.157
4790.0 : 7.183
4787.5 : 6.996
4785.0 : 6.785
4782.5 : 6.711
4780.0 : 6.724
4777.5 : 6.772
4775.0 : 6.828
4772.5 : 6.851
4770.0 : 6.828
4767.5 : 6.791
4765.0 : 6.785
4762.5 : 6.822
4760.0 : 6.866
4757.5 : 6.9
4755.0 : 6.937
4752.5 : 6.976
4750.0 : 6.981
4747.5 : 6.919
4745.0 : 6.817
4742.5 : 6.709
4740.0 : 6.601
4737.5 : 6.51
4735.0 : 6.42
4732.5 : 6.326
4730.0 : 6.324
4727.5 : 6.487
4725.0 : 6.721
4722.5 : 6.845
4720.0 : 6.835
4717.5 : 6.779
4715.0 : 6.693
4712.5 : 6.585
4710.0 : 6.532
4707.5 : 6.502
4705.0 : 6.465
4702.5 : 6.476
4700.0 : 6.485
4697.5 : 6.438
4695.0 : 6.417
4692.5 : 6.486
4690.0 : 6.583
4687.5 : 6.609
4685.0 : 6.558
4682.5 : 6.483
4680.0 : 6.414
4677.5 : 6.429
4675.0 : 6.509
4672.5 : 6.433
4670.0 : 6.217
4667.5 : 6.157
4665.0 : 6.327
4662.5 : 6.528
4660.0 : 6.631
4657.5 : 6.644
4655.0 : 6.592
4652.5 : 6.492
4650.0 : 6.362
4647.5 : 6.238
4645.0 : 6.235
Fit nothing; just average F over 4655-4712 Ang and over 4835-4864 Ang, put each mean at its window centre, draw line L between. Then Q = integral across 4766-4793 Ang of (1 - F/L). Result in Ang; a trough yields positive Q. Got -1.7 Ang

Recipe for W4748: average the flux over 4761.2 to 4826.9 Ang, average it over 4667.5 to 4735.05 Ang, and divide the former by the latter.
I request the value 1.0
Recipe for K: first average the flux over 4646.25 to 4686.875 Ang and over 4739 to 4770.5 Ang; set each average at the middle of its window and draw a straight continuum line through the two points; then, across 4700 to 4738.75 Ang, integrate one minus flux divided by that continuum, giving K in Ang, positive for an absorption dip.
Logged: 0.7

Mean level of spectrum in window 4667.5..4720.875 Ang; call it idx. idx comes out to 6.51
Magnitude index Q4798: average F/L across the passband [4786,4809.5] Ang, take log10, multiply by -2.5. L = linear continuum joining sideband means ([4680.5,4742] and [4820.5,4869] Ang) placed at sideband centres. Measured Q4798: -0.07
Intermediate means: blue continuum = 6.55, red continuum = 6.56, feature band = 6.97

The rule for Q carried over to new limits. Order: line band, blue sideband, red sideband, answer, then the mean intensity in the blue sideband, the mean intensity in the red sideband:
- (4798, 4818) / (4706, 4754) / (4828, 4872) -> -0.74 Ang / 6.66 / 6.52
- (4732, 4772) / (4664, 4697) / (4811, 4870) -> -1.67 Ang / 6.43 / 6.58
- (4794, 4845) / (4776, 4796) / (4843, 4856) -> -0.80 Ang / 6.92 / 6.56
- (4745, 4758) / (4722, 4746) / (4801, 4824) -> -0.64 Ang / 6.57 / 6.76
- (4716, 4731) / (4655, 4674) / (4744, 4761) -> 0.19 Ang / 6.43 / 6.92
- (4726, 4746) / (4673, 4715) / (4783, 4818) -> 0.40 Ang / 6.5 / 6.89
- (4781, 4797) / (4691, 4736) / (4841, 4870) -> -1.31 Ang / 6.55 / 6.35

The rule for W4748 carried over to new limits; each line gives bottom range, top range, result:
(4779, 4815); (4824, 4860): 0.97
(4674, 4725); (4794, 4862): 1.02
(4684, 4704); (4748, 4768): 1.06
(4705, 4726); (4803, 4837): 1.03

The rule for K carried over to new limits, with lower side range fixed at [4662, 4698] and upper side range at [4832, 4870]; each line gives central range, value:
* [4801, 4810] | -0.6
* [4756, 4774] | -1.1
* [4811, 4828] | -0.8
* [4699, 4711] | -0.1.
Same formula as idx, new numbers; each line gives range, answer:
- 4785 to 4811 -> 6.96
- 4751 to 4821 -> 6.85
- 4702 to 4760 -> 6.67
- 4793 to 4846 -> 6.83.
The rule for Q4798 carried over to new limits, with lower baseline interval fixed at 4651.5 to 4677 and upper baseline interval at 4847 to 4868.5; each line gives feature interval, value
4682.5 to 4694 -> -0.021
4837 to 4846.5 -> -0.074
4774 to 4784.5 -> -0.072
